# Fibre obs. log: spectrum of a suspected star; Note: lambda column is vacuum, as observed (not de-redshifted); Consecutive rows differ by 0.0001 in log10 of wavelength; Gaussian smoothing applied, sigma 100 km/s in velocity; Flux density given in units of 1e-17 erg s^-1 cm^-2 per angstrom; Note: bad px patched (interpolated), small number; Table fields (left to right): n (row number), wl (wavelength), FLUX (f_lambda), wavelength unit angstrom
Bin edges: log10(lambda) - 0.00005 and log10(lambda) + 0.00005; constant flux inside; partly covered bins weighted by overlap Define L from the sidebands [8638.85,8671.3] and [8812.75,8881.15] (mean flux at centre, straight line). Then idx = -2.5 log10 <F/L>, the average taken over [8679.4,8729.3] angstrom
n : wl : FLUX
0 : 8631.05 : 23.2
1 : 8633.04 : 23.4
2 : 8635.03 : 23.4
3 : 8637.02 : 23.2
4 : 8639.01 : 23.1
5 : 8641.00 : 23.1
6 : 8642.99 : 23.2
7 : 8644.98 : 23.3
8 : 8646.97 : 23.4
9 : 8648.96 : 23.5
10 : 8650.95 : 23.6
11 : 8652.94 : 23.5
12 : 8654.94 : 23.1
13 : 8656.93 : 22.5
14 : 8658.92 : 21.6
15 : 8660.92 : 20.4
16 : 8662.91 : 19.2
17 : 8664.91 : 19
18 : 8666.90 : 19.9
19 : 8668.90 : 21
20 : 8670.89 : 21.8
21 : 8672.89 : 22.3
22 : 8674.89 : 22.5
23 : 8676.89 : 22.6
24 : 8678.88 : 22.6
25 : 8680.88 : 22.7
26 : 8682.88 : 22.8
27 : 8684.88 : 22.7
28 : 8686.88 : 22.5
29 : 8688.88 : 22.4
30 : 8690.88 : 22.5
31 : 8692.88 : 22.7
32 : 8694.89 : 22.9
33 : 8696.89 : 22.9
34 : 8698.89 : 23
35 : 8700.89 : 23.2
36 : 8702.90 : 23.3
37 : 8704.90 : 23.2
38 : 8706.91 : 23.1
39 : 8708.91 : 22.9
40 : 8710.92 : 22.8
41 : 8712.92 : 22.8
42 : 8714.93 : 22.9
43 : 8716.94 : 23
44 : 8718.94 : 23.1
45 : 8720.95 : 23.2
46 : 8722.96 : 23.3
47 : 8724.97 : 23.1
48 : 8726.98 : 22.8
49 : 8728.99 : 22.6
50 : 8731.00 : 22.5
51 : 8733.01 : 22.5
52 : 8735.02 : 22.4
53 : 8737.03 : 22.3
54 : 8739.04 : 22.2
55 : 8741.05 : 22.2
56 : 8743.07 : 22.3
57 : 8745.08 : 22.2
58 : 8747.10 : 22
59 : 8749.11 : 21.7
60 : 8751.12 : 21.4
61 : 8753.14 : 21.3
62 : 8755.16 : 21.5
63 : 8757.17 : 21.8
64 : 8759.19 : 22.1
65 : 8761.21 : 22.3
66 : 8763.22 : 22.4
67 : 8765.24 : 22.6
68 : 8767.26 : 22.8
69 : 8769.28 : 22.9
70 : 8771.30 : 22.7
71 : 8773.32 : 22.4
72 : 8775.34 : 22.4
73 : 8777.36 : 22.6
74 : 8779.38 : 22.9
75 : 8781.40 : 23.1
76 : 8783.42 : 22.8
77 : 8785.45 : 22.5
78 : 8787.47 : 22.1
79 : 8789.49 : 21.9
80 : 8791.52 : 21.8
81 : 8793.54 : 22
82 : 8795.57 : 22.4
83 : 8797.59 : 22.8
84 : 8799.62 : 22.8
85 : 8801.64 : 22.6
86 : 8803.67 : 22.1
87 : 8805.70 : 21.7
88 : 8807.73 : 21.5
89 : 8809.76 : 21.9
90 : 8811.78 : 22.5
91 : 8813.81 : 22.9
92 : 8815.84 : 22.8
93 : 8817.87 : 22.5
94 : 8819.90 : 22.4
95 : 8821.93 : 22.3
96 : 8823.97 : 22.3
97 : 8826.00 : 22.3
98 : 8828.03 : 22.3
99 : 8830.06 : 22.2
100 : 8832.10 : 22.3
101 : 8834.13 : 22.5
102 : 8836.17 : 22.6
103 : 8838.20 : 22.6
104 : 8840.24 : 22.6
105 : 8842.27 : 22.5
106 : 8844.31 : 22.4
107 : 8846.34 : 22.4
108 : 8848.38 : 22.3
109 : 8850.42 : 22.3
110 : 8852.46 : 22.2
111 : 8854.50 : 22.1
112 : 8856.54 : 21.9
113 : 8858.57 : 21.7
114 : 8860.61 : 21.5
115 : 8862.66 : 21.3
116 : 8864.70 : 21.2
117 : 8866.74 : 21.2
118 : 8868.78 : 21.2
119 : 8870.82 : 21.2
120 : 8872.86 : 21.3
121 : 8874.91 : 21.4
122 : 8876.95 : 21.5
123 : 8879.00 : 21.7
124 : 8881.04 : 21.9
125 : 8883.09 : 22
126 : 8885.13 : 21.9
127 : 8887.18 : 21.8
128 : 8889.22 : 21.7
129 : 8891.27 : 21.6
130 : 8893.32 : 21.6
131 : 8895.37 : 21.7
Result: -0.04 mag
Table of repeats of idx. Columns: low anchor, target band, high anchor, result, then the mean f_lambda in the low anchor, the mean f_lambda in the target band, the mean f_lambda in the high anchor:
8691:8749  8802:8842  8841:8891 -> -0.01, 22.7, 22.3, 21.8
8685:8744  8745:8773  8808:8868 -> 0.02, 22.8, 22.1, 22.2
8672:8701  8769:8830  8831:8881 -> -0.01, 22.7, 22.4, 21.9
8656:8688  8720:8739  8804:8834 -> -0.04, 21.6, 22.7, 22.3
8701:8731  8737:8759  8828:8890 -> 0.04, 23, 21.9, 21.9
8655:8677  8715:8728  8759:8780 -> -0.05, 21.2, 23.1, 22.6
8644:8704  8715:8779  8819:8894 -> -0.01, 22.3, 22.4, 21.9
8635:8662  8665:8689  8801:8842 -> 0.04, 22.9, 22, 22.3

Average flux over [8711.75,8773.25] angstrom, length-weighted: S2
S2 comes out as 22.4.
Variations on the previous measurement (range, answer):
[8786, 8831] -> 22.3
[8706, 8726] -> 23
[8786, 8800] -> 22.2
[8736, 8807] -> 22.3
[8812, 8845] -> 22.5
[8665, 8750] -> 22.5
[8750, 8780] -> 22.3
